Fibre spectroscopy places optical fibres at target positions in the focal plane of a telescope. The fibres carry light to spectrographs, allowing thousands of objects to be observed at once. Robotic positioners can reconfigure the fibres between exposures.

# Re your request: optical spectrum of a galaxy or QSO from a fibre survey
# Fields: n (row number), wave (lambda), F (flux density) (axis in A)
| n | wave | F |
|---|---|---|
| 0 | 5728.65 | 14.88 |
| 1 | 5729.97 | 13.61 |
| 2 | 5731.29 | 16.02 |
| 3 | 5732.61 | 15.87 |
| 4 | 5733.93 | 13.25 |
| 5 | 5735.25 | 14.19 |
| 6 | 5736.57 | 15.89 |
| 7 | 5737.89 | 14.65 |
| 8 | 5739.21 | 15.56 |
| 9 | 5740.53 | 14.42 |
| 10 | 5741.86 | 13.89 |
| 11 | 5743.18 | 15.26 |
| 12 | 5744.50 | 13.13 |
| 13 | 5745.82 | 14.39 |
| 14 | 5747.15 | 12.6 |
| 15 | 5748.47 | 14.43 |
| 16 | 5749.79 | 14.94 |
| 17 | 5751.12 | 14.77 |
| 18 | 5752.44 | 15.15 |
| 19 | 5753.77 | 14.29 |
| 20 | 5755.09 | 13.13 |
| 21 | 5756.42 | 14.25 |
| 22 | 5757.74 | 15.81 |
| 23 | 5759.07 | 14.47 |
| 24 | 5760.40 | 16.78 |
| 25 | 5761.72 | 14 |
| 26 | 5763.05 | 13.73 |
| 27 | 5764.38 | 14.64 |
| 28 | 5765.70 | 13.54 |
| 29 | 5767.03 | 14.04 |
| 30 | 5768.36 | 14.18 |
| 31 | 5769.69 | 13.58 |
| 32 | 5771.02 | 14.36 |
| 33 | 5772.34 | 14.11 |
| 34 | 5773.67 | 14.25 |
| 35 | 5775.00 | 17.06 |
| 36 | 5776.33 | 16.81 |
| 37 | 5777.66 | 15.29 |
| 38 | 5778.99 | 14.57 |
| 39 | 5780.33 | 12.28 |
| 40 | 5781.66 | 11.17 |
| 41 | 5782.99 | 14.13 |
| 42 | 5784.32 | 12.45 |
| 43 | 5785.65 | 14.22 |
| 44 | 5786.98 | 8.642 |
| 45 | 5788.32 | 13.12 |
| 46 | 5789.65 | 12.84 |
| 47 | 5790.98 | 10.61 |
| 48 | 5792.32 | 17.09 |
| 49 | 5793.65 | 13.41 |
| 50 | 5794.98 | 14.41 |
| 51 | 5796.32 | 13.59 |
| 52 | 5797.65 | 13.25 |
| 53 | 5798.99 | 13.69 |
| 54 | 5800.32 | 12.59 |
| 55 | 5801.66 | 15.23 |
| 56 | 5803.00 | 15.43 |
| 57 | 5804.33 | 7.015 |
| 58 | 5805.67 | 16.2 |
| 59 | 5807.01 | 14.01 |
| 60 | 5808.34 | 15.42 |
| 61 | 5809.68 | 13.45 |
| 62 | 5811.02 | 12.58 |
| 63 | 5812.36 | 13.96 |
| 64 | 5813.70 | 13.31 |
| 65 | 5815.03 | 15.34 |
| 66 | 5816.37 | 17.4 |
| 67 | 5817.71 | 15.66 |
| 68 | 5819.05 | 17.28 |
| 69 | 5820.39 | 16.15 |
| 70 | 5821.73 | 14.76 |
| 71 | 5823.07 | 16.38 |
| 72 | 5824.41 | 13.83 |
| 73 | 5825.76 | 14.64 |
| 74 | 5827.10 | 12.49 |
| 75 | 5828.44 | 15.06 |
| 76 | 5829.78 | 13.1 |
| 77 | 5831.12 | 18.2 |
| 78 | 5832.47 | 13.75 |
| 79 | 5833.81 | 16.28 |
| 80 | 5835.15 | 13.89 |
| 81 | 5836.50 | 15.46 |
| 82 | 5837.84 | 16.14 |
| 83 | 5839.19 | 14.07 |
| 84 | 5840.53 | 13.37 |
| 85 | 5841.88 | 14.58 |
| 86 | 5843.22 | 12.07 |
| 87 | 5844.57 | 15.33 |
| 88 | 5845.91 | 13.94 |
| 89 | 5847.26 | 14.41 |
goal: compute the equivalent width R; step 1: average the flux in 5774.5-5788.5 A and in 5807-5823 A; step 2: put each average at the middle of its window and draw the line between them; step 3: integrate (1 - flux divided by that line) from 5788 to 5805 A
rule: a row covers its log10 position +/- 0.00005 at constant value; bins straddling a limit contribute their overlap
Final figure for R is 1.2 A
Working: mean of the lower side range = 13.6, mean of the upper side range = 15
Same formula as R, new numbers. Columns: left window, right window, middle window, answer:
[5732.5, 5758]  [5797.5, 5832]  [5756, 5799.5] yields 1.6 A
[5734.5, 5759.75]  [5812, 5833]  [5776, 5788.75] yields 1.4 A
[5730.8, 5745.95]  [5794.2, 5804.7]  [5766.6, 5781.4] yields -0.6 A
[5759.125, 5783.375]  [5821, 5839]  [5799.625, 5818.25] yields 0.8 A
